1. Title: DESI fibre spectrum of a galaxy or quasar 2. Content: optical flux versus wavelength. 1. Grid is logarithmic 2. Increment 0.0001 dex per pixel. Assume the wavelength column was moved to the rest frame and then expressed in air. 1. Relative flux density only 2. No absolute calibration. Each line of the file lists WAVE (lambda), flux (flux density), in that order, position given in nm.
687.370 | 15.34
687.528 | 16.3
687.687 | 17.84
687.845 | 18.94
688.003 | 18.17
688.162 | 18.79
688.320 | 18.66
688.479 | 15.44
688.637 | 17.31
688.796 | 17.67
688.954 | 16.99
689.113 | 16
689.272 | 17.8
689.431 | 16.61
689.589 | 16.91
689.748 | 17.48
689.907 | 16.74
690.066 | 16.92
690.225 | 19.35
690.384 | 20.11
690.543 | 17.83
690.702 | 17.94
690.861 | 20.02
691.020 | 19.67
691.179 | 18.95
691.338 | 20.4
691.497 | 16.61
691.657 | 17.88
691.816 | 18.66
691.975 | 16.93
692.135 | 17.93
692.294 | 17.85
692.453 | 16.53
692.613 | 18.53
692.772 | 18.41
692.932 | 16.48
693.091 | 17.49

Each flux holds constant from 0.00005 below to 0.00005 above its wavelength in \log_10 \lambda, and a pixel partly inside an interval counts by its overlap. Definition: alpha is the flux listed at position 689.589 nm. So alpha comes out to 16.91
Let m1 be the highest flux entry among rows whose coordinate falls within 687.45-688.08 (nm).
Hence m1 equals 18.94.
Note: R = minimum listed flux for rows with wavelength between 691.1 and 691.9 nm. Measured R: 16.61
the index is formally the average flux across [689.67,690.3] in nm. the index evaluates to 17.6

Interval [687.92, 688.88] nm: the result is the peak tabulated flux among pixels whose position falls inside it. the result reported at 18.79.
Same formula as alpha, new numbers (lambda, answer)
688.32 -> 18.66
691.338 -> 20.4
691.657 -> 17.88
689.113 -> 16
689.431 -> 16.61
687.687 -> 17.84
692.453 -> 16.53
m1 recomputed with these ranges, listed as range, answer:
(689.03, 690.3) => 19.35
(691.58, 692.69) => 18.66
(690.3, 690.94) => 20.11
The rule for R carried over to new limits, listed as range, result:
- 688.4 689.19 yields 15.44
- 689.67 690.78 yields 16.74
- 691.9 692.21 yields 16.93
